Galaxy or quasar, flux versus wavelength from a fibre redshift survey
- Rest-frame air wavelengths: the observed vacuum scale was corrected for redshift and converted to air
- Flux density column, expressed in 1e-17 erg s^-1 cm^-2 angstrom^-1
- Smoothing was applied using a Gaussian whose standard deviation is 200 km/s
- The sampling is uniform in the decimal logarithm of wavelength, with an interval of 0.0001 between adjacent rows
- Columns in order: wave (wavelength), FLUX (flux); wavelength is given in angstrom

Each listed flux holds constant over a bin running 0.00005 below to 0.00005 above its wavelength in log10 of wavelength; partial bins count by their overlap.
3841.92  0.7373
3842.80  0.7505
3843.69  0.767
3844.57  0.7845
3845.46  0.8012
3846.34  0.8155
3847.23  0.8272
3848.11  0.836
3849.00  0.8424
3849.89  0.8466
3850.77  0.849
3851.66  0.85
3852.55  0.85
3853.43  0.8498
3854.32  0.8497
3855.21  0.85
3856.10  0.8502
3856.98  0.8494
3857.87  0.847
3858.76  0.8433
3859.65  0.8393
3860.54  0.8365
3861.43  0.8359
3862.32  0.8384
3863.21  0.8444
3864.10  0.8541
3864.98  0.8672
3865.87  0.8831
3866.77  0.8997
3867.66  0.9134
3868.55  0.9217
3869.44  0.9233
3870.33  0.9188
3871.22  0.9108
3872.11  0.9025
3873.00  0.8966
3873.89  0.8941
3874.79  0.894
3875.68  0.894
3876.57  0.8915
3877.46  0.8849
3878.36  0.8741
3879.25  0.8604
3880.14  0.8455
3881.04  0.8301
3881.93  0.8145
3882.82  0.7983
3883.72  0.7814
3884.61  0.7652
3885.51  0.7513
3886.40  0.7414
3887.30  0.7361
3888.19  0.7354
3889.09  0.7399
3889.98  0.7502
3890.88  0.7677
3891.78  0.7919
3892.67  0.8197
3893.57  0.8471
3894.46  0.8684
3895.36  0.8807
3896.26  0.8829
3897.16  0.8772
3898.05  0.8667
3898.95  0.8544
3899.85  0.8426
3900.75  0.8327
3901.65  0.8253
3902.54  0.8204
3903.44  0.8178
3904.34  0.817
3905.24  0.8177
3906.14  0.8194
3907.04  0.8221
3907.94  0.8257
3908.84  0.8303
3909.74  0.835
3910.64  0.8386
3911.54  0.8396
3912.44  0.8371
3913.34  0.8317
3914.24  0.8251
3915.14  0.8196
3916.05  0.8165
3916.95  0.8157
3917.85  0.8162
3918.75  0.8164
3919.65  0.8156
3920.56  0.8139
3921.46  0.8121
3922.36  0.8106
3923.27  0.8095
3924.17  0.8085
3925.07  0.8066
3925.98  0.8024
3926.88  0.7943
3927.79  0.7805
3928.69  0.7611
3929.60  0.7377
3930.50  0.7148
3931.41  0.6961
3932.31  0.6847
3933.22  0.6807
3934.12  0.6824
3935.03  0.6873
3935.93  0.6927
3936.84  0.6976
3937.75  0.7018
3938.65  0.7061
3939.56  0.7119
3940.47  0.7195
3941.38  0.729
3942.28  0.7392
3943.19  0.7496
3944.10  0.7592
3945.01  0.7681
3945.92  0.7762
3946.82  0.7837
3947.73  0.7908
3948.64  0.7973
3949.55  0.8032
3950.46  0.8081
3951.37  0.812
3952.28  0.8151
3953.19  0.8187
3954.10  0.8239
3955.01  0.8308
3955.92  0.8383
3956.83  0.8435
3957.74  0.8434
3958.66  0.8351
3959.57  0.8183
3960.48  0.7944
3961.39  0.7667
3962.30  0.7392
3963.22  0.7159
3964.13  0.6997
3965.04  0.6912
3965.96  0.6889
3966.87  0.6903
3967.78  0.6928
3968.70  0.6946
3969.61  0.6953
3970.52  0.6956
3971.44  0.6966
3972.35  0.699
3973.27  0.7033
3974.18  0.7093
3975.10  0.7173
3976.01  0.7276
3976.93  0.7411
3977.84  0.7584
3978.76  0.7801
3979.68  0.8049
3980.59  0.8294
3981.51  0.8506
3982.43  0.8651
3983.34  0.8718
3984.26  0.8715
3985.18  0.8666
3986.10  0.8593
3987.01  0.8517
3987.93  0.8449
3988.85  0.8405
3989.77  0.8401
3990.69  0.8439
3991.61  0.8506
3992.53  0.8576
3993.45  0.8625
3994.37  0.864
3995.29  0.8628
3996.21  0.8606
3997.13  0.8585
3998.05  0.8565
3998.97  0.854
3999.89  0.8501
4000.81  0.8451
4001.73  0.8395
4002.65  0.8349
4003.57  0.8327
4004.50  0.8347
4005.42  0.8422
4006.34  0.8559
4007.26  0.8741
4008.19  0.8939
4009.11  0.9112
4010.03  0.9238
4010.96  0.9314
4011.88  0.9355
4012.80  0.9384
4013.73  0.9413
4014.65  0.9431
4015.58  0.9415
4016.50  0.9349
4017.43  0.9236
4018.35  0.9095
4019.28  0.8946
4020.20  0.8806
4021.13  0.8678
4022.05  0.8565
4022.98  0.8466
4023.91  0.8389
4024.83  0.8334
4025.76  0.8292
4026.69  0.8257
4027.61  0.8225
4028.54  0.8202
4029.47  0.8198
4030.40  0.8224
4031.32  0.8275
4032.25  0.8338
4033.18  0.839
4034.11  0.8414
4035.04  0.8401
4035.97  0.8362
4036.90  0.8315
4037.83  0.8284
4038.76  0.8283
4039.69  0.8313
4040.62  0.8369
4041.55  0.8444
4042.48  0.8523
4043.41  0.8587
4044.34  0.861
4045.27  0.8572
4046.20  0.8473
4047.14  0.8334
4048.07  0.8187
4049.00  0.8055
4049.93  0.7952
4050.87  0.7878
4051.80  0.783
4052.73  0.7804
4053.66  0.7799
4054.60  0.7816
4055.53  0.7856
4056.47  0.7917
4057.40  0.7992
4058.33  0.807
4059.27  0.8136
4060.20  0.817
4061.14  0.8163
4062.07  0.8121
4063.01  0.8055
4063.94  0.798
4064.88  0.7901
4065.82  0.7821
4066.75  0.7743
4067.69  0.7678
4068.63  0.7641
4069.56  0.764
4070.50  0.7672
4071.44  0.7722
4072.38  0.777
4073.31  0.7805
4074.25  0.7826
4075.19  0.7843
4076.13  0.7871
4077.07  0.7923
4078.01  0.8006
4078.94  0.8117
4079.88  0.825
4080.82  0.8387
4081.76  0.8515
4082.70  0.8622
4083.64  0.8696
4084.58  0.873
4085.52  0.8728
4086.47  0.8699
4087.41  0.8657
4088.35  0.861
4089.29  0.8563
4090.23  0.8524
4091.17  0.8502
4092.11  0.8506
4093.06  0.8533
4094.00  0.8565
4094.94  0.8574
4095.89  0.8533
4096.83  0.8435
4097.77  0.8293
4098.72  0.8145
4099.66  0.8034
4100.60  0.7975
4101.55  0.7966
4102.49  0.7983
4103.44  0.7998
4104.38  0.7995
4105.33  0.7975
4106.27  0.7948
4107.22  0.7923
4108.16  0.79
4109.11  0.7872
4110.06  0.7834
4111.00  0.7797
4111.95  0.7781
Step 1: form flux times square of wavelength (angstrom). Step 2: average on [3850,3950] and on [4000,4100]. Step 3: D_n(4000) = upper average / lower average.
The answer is 1.1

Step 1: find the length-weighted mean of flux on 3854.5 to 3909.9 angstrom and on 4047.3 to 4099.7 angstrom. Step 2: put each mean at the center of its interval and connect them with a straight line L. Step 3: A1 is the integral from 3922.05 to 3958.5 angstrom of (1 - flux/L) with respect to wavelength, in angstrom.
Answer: 2.9 angstrom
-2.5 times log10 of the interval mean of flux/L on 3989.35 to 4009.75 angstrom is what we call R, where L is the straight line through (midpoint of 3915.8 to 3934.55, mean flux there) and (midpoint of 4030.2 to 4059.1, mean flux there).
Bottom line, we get -0.07 mag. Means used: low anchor 0.775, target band 0.856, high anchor 0.821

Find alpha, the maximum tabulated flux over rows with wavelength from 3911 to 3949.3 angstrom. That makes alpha 0.8396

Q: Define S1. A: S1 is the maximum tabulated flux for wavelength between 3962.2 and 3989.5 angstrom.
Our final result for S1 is 0.8718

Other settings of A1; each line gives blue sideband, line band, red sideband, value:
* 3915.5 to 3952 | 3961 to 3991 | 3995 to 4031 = 1.97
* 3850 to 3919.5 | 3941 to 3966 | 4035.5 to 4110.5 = 1.44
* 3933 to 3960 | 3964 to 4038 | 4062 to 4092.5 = -3.90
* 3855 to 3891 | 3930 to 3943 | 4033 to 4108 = 2.04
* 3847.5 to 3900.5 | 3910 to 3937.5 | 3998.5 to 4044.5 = 2.37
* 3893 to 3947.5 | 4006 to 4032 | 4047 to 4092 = -2.47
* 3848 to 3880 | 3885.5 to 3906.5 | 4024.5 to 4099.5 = 1.16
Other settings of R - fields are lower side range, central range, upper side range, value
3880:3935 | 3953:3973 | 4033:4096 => 0.07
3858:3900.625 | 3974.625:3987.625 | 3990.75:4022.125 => 0.08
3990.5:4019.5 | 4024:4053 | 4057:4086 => 0.02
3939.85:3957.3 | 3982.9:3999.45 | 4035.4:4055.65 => -0.07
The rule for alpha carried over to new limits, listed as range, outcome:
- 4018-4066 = 0.9095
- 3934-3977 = 0.8435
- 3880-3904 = 0.8829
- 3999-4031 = 0.9431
